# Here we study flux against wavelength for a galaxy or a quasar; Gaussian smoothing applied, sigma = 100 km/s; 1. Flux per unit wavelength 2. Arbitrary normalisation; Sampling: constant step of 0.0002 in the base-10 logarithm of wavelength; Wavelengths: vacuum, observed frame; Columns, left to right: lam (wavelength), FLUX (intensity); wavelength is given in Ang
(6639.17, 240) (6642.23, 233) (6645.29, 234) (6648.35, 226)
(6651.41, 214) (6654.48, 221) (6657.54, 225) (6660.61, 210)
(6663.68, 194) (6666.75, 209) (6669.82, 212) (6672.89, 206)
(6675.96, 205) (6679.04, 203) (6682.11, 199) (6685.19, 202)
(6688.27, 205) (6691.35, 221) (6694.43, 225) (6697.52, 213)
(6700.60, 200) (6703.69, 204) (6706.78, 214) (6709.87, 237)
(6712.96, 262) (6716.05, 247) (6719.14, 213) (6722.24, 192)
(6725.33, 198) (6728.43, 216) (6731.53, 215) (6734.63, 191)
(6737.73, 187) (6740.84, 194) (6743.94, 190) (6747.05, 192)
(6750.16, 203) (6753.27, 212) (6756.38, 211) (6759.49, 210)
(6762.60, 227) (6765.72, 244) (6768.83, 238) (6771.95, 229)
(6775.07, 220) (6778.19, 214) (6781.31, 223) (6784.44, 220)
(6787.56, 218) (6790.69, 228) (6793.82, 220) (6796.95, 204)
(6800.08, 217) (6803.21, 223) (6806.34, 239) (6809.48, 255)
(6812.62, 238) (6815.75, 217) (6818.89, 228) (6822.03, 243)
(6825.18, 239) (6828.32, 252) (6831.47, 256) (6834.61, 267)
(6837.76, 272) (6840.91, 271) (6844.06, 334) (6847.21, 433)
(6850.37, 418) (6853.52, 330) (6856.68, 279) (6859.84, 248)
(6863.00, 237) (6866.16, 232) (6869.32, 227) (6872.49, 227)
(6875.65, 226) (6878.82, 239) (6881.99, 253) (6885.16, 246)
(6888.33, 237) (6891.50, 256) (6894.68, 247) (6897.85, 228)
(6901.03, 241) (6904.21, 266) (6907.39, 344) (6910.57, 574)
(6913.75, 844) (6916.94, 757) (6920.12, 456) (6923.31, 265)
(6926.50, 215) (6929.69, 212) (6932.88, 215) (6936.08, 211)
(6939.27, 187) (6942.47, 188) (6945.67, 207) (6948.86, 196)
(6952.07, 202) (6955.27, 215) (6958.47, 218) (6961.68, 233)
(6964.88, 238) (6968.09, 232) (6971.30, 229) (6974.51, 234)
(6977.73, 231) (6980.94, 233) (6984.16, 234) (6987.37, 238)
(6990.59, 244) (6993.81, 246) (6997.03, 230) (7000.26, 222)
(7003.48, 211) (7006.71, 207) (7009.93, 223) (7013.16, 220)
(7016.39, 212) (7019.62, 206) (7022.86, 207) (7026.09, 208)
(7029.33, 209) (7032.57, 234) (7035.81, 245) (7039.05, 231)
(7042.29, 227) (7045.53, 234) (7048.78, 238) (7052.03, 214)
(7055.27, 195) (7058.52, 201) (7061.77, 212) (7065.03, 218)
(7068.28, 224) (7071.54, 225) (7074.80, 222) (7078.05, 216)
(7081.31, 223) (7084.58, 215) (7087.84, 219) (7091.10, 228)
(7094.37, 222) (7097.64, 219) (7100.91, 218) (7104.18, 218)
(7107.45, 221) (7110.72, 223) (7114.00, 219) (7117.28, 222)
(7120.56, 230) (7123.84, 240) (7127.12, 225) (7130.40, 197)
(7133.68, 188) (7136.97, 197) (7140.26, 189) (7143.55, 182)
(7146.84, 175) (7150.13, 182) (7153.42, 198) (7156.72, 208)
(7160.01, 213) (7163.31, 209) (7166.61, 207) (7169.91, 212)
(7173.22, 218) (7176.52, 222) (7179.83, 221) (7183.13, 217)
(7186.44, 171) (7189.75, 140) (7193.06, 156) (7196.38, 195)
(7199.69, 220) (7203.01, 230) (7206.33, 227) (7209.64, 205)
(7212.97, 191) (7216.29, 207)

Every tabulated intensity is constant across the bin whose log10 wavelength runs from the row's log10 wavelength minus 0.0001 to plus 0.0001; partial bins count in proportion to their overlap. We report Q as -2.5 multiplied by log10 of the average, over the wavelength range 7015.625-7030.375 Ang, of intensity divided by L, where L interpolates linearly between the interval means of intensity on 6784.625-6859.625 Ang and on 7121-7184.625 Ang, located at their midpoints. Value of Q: 0.10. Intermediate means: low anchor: 263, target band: 208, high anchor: 206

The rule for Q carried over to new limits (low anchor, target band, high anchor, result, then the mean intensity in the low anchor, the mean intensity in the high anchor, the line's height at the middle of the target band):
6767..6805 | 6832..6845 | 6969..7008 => -0.249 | 221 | 230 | 224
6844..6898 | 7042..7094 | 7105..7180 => 0.031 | 271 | 208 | 226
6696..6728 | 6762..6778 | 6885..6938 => 0.108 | 218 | 344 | 255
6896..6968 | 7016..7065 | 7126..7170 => 0.148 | 303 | 198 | 250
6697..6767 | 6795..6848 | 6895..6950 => 0.051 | 212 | 329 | 267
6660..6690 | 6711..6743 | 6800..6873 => 0.065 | 204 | 268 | 225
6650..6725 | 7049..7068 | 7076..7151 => 0.004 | 214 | 212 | 212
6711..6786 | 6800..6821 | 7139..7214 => -0.097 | 215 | 200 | 212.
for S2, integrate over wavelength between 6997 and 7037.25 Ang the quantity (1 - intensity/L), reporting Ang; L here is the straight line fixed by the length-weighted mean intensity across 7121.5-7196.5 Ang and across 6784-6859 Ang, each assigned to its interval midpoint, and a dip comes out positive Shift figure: 1.49 Ang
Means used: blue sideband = 263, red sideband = 199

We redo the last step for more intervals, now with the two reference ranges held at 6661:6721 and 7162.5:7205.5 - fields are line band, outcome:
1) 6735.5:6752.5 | 1.5 Ang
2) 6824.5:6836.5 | -2.5 Ang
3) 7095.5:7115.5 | -1.6 Ang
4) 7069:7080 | -0.9 Ang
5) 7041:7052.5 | -1.4 Ang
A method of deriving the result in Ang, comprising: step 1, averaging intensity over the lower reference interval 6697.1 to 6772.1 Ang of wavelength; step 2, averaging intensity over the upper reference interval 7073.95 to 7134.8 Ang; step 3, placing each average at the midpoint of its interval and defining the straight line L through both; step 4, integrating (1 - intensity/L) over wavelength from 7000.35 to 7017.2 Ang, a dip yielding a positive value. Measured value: 0.2 Ang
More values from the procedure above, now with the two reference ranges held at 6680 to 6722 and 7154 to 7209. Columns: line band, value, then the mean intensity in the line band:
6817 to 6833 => -2.2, 243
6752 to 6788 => -1.1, 222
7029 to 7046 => -1.9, 231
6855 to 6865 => -1.9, 254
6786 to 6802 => -0.2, 218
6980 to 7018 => -3.2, 227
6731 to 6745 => 1.4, 194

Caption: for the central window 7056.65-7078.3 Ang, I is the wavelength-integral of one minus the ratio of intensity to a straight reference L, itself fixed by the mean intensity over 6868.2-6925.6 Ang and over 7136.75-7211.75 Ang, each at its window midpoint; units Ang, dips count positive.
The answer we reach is 3.2 Ang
